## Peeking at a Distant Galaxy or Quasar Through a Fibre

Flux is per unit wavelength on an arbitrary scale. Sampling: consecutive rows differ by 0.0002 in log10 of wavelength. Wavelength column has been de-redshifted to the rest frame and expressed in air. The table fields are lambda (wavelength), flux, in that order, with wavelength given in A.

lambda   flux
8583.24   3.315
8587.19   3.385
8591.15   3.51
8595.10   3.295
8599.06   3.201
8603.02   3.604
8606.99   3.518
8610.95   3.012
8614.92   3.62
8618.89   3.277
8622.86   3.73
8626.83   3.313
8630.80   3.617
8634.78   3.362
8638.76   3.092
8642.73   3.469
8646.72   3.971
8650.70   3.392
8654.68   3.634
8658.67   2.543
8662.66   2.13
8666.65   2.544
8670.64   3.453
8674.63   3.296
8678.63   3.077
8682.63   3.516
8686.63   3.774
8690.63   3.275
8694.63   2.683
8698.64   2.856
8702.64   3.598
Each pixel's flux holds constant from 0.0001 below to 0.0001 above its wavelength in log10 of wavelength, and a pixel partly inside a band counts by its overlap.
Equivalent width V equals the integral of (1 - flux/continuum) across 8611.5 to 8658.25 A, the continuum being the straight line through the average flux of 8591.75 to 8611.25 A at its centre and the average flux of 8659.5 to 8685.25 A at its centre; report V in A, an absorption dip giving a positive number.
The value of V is -3.78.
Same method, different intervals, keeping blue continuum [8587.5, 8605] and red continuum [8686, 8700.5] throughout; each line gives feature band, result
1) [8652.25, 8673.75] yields 2.0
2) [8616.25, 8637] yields -1.0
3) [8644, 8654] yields -1.3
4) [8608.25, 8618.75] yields 0.1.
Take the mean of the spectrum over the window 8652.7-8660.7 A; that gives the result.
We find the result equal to 3.08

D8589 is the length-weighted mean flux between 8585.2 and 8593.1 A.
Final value 3.45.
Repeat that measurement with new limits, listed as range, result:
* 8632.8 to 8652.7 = 3.46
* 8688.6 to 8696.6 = 2.98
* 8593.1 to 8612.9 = 3.33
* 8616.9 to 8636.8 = 3.46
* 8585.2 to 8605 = 3.4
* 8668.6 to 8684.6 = 3.33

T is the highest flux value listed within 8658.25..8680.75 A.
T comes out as 3.453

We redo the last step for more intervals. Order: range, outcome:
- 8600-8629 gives 3.73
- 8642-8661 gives 3.971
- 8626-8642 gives 3.617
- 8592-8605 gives 3.604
